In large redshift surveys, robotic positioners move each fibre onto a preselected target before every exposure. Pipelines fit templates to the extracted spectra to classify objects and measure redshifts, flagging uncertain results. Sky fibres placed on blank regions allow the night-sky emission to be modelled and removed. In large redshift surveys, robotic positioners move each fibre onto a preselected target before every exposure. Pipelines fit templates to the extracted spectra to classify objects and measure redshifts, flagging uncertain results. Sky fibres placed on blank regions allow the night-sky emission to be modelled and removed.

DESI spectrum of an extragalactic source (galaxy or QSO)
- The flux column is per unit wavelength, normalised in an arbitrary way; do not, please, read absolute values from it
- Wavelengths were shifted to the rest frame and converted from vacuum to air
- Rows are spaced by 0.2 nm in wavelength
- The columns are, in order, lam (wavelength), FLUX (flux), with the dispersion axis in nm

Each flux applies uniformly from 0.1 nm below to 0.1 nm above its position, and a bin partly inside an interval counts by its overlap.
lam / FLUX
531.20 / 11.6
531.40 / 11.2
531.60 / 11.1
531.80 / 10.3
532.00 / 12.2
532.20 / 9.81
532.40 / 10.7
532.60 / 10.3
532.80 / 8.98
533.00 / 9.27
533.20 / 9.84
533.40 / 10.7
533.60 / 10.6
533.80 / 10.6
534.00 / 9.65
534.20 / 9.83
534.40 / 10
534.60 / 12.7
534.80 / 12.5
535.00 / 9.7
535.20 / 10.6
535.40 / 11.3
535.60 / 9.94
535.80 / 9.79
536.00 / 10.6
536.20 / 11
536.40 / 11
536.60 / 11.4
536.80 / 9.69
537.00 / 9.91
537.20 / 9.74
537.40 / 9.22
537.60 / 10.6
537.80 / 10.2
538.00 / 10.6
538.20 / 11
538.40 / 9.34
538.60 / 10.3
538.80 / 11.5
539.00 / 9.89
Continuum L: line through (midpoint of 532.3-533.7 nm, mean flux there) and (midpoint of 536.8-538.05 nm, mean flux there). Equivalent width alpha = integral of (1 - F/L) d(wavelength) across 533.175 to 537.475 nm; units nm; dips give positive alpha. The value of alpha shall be -0.20 nm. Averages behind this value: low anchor 10.1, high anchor 9.99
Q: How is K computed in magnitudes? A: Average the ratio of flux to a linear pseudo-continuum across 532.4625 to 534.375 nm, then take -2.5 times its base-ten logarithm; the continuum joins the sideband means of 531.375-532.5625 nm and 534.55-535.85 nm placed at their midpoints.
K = 0.09 mag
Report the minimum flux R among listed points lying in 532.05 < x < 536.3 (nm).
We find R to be 8.98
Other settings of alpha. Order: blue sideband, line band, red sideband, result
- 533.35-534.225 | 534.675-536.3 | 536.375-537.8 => -0.08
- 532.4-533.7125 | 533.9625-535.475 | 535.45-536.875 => -0.08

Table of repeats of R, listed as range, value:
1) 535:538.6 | 9.22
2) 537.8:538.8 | 9.34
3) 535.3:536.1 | 9.79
